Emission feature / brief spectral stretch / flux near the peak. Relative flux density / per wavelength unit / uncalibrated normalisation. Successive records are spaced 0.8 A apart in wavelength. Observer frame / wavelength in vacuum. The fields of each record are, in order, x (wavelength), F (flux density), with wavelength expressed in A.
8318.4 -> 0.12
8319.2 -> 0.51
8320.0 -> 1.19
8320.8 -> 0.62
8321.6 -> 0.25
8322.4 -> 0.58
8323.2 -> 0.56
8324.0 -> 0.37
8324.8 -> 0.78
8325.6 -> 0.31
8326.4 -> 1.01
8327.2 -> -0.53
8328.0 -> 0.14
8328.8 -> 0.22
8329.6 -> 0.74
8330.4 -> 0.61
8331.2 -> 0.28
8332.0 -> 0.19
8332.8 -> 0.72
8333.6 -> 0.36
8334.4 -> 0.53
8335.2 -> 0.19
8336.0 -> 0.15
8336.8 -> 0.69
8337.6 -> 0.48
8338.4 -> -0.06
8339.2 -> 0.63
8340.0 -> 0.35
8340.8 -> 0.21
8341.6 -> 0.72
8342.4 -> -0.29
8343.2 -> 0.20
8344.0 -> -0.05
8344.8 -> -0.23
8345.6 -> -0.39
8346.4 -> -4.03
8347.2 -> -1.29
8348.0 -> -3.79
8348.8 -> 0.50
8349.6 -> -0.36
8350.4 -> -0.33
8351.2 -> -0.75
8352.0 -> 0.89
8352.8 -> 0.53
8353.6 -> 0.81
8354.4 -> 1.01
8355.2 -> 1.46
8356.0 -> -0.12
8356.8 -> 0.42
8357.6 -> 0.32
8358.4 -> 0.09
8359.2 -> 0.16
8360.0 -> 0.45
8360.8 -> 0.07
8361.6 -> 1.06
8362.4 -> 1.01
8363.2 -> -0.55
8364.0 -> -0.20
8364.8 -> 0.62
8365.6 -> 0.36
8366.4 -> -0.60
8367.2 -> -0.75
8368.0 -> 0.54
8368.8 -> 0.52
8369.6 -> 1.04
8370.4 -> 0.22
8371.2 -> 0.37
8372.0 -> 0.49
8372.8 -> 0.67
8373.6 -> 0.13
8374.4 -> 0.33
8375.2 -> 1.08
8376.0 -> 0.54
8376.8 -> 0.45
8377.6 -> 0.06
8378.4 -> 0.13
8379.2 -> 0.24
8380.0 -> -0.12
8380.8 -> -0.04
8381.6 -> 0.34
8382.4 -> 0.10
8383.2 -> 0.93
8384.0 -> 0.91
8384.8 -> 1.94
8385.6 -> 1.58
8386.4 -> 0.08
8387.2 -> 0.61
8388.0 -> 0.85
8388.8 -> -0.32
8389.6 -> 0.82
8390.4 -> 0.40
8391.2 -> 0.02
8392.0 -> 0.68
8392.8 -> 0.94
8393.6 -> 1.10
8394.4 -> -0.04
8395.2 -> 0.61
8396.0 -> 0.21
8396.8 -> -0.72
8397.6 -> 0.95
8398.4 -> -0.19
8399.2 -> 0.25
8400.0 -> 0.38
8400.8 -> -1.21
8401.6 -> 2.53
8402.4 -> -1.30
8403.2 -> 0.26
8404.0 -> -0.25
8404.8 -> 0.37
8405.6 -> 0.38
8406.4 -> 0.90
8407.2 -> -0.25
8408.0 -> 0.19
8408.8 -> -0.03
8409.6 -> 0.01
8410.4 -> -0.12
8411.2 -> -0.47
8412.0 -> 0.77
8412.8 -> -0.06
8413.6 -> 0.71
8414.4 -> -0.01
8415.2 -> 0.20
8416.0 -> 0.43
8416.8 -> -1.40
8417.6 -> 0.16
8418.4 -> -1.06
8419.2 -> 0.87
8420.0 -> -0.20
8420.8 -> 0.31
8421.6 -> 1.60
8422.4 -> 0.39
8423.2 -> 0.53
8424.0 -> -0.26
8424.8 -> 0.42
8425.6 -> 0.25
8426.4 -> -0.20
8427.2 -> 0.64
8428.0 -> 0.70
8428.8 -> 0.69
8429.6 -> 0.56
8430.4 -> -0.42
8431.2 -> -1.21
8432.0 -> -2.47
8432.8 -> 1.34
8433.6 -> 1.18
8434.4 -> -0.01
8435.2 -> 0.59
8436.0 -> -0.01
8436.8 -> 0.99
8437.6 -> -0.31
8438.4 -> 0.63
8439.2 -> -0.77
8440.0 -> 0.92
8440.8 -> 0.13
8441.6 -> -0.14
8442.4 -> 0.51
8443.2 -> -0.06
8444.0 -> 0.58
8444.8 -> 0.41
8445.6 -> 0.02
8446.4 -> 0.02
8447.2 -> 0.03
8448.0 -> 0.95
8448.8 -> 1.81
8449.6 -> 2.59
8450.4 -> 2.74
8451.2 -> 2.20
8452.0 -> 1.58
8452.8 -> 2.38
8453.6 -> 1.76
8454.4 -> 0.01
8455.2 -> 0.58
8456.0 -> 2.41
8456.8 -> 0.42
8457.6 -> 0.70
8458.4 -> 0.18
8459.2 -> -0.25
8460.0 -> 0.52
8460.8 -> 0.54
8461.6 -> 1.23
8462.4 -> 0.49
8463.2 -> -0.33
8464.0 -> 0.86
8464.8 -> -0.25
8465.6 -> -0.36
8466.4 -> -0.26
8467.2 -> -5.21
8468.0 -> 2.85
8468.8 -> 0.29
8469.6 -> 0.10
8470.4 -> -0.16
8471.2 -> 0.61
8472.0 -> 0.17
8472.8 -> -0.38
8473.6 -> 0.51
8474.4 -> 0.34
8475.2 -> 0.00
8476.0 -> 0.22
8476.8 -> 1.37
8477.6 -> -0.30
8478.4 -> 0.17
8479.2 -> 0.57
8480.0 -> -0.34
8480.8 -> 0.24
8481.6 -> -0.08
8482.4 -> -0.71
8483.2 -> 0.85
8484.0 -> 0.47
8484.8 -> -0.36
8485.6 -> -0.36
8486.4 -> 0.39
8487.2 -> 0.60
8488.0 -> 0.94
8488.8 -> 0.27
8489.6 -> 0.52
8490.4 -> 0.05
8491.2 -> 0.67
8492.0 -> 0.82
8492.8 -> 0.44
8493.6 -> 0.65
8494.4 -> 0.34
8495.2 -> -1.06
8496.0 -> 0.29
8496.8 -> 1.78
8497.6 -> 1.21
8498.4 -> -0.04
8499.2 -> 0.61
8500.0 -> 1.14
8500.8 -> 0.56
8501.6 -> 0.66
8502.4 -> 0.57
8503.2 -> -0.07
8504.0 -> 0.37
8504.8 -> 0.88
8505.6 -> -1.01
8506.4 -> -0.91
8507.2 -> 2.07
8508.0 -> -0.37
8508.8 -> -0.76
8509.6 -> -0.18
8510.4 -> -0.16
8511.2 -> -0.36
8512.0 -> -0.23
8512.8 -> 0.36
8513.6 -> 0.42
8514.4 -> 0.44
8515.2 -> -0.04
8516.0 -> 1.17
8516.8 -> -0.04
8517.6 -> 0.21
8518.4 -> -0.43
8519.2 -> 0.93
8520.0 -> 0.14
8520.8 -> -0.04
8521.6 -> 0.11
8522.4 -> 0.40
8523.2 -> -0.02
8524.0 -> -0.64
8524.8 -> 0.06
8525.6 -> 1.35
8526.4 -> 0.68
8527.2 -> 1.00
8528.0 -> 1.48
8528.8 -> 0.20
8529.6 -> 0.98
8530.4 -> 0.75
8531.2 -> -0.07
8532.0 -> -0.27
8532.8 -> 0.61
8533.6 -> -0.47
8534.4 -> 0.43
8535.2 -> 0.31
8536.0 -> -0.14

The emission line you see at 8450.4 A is Hgamma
